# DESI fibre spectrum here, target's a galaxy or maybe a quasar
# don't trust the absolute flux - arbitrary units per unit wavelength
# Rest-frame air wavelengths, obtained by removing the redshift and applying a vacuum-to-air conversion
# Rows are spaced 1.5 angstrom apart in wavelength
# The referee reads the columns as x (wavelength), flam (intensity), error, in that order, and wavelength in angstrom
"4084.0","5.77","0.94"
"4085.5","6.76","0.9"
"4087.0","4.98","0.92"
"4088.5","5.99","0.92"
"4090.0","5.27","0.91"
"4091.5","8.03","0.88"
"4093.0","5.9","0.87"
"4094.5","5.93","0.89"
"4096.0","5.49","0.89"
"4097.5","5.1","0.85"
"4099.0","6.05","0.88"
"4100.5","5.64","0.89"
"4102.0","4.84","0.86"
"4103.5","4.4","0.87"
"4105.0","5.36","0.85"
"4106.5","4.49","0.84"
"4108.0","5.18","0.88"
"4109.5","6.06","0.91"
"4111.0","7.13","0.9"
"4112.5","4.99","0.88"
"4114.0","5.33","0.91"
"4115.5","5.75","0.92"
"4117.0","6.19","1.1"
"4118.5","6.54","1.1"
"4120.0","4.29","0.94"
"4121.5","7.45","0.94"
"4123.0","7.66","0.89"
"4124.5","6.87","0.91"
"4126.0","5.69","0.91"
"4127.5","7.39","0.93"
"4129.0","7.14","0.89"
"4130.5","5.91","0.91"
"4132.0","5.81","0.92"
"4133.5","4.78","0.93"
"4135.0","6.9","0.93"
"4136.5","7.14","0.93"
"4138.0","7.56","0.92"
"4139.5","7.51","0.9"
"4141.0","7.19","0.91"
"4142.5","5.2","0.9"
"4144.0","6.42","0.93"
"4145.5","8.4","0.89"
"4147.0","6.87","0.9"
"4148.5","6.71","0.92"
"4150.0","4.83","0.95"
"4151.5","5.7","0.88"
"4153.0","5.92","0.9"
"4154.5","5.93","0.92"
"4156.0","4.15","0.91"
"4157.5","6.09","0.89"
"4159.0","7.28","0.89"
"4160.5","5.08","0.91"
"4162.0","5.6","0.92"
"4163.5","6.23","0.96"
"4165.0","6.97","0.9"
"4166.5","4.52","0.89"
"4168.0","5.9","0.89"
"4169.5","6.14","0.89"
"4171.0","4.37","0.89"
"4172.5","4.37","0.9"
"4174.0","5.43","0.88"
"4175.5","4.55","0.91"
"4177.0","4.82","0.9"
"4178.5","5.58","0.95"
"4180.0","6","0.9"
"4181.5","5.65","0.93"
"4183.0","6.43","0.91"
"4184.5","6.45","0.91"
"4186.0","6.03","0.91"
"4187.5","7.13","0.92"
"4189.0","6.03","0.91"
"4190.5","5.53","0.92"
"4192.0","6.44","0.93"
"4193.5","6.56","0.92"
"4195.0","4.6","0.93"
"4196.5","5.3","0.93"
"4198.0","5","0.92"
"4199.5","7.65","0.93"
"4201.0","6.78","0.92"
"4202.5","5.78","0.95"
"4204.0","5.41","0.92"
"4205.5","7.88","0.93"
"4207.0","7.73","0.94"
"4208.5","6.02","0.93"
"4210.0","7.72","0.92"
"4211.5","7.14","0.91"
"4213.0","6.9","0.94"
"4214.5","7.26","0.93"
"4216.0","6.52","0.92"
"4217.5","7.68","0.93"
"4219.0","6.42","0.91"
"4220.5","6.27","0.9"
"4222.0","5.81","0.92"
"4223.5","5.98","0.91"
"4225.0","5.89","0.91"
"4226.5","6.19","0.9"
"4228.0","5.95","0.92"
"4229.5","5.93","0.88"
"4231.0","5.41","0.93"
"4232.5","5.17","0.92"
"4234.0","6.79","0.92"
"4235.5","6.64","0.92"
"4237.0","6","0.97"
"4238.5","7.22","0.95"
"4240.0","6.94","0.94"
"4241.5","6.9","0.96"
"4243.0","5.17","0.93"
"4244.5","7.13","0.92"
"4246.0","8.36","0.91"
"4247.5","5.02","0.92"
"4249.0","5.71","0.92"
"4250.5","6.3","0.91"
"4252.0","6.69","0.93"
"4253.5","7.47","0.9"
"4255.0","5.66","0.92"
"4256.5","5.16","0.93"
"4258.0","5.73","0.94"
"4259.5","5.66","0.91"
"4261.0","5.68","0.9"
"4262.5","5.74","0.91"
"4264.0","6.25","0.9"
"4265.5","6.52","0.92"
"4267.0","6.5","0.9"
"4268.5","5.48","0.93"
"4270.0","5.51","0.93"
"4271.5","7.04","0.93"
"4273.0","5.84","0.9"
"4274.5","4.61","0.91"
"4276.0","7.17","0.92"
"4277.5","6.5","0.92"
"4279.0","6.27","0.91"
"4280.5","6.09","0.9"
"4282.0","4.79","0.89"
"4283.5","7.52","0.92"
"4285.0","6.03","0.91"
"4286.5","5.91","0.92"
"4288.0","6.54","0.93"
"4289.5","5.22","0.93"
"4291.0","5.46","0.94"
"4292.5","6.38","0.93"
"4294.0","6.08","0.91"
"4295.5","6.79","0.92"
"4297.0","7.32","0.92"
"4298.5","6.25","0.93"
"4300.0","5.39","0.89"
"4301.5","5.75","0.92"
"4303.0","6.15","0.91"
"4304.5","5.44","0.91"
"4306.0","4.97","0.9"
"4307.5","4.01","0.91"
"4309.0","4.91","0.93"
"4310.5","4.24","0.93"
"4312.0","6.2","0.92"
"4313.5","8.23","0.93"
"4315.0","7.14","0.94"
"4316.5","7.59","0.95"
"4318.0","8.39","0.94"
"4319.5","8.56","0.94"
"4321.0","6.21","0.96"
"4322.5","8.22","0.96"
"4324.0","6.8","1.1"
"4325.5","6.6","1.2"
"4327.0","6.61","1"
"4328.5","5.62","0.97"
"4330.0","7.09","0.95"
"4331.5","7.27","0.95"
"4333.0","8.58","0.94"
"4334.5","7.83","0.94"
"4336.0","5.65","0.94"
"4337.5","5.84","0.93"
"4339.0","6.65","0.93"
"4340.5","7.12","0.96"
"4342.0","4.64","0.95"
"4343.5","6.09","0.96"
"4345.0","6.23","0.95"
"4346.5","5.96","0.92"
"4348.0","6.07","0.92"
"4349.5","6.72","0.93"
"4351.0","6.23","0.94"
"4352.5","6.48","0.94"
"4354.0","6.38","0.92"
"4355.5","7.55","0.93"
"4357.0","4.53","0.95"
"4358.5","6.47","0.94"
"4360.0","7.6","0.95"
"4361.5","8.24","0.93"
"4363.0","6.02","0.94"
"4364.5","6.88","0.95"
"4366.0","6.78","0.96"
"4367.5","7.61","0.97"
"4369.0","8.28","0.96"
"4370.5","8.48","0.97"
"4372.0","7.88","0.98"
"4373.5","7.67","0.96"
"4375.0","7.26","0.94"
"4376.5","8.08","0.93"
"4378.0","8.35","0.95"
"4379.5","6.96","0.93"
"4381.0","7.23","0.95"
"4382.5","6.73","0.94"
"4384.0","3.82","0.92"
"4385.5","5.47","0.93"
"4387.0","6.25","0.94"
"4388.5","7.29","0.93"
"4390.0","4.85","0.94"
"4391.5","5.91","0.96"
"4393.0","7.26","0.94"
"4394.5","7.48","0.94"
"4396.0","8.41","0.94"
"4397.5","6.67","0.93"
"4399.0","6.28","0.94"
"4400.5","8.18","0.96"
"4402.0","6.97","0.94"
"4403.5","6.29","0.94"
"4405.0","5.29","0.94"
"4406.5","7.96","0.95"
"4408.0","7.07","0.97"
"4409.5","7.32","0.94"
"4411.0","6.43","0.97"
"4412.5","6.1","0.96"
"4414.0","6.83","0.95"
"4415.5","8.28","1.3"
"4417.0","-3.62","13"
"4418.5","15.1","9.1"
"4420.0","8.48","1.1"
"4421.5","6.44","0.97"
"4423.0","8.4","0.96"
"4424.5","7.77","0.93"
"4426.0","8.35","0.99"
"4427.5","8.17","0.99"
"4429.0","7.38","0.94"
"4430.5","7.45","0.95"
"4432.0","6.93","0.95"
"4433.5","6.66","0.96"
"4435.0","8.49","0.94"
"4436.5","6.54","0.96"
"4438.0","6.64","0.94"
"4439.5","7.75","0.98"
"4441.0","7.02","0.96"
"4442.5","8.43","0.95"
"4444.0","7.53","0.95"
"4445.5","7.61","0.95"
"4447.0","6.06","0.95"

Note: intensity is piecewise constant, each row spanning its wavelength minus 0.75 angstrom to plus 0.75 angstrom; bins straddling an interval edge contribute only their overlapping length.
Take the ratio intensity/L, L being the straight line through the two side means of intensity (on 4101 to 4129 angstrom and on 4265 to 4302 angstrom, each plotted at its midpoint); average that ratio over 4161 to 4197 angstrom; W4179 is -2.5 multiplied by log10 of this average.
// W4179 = 0.05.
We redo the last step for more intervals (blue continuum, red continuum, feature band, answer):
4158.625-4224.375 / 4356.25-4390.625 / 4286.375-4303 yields 0.08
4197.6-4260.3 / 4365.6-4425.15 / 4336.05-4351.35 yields 0.12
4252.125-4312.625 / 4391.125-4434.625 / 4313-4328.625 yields -0.17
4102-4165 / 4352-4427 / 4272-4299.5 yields 0.08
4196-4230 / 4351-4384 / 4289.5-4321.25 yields 0.10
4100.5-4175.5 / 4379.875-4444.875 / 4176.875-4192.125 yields 0.02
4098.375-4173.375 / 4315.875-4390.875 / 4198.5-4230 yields -0.05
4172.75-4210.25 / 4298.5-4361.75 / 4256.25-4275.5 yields 0.07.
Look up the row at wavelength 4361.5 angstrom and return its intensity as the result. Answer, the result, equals 8.24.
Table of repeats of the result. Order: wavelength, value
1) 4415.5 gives 8.28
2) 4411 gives 6.43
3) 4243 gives 5.17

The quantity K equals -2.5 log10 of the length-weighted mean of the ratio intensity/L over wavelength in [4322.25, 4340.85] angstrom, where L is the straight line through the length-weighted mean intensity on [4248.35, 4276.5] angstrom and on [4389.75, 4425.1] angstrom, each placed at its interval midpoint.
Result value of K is -0.066 mag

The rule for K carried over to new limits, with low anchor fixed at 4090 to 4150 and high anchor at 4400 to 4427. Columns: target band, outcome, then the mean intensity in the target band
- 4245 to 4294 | 0.09 mag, 6.09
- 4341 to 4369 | 0.06 mag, 6.53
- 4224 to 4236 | 0.09 mag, 5.98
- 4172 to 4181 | 0.22 mag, 5.16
